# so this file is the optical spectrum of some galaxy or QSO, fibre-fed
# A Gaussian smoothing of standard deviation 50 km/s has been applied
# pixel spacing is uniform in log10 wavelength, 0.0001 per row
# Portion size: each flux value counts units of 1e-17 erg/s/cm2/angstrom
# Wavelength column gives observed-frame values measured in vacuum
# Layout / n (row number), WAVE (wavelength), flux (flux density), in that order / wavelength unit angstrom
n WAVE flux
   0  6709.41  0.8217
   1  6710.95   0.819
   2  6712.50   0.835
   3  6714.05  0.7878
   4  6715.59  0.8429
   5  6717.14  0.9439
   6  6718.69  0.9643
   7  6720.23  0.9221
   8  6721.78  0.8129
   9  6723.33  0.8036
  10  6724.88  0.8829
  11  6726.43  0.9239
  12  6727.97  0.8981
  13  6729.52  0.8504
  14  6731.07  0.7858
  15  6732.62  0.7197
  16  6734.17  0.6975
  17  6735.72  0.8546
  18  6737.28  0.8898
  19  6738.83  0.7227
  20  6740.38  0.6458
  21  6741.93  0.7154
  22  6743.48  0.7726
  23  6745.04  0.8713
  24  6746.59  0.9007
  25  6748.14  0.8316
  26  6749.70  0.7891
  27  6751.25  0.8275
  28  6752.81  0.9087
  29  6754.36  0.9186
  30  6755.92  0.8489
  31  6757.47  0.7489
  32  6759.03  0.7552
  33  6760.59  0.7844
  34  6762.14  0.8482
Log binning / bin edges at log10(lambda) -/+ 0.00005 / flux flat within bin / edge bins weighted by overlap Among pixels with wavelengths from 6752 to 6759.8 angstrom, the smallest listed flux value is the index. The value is 0.7489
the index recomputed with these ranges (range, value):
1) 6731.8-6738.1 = 0.6975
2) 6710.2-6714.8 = 0.7878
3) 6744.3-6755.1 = 0.7891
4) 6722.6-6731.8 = 0.7858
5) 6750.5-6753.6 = 0.8275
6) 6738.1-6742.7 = 0.6458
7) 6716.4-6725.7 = 0.8036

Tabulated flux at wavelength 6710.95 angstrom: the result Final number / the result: 0.819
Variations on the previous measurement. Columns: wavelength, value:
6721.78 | 0.8129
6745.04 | 0.8713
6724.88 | 0.8829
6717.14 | 0.9439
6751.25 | 0.8275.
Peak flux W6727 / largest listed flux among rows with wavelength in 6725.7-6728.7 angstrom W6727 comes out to 0.9239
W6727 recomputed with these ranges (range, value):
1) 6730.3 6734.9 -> 0.7858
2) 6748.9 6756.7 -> 0.9186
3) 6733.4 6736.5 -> 0.8546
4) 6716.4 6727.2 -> 0.9643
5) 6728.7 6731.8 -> 0.8504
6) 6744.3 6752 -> 0.9007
